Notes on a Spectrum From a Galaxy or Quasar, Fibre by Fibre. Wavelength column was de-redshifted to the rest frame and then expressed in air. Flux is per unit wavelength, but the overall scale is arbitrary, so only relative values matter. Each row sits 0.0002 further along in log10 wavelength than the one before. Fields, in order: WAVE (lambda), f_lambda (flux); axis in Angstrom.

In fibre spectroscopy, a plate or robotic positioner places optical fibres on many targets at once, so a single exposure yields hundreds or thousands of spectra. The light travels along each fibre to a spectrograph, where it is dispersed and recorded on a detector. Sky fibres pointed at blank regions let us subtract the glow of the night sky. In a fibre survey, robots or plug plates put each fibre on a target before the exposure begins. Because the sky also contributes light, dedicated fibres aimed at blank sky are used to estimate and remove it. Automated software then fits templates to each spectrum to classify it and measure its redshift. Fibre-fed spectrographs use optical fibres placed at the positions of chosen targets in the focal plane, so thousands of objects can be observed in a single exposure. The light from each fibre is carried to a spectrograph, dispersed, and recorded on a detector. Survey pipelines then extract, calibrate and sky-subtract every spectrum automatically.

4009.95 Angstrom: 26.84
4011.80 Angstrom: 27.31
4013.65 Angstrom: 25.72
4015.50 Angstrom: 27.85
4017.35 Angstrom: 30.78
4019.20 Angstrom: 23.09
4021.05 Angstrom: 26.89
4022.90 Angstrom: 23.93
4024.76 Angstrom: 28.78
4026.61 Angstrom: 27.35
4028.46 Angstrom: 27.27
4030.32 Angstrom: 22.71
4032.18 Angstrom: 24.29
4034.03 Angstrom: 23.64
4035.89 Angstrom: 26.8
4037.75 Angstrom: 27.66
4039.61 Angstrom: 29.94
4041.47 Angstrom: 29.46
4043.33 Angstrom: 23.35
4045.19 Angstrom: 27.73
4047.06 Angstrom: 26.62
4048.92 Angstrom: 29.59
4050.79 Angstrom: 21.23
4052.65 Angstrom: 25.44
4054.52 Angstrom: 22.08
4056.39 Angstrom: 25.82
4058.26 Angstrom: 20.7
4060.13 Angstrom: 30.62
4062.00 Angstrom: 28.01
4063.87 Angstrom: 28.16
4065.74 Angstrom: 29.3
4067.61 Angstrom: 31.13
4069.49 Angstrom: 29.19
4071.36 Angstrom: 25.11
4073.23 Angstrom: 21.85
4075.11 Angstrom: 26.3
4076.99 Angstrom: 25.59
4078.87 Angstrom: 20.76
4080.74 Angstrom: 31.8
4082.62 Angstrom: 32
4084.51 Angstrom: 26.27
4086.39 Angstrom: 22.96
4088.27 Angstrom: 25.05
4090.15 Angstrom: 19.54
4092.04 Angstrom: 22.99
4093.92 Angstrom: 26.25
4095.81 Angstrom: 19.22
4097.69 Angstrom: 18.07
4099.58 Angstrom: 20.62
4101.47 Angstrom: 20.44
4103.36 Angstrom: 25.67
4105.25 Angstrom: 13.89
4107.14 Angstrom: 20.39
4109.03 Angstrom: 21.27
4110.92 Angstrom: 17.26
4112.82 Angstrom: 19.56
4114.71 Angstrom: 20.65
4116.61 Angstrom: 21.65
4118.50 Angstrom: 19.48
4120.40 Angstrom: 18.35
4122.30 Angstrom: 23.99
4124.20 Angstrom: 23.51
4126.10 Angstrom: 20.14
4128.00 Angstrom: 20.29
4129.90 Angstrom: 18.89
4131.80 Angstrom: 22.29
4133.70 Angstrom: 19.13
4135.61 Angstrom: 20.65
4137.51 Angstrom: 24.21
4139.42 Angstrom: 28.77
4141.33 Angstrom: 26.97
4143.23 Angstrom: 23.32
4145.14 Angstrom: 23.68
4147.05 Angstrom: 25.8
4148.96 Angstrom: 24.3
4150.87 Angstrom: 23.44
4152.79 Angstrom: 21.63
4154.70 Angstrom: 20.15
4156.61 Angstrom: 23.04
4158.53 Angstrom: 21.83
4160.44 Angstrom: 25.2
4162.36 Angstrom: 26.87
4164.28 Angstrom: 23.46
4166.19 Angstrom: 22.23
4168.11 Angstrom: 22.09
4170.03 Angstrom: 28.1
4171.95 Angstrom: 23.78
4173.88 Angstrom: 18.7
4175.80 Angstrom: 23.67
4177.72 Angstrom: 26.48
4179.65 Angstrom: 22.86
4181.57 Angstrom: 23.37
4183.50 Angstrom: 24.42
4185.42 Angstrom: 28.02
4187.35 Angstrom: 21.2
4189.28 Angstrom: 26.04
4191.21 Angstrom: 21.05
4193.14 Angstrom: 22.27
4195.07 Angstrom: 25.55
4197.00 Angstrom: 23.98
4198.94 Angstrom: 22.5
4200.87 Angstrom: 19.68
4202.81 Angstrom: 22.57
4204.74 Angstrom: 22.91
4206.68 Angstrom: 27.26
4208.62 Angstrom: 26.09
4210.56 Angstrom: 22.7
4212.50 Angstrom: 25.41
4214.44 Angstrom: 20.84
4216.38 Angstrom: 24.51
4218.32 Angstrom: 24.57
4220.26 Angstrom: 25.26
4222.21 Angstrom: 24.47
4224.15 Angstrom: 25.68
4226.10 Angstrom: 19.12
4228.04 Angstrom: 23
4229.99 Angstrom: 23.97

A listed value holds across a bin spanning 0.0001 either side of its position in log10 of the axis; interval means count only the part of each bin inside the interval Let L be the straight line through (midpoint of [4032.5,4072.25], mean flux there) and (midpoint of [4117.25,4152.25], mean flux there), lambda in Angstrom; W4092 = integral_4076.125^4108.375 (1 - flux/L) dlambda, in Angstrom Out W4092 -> 2.30 Angstrom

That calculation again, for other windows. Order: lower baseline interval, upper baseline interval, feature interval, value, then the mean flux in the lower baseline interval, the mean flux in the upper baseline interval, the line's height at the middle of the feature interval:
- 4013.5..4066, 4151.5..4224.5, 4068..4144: 7.6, 26.3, 23.7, 25.2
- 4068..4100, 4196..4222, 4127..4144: 1.0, 24.5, 23.7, 24.2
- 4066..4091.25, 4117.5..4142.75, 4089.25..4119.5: 4.6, 26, 22.1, 24.1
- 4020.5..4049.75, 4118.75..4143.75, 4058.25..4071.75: -1.7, 26.6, 22.3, 25.3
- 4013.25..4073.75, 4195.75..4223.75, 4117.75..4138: 3.4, 26.5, 23.8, 25.1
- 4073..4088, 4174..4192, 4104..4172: 7.1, 26.1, 23.9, 24.9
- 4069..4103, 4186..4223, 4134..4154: -0.2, 24.1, 23.7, 23.9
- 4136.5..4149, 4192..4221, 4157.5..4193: 1.0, 25.3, 23.7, 24.5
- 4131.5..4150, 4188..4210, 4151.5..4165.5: 0.4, 24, 23.6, 23.8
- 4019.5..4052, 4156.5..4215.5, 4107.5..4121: 2.8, 26.2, 23.7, 24.9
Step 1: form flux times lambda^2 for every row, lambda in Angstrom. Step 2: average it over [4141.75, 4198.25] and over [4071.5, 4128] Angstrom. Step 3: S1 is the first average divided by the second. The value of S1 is 1.1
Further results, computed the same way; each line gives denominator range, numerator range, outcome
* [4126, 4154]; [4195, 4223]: 1.07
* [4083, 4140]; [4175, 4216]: 1.15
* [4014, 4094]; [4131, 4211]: 0.96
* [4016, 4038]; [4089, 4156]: 0.87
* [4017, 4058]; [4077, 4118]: 0.88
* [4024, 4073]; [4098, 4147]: 0.84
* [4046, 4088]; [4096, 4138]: 0.79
